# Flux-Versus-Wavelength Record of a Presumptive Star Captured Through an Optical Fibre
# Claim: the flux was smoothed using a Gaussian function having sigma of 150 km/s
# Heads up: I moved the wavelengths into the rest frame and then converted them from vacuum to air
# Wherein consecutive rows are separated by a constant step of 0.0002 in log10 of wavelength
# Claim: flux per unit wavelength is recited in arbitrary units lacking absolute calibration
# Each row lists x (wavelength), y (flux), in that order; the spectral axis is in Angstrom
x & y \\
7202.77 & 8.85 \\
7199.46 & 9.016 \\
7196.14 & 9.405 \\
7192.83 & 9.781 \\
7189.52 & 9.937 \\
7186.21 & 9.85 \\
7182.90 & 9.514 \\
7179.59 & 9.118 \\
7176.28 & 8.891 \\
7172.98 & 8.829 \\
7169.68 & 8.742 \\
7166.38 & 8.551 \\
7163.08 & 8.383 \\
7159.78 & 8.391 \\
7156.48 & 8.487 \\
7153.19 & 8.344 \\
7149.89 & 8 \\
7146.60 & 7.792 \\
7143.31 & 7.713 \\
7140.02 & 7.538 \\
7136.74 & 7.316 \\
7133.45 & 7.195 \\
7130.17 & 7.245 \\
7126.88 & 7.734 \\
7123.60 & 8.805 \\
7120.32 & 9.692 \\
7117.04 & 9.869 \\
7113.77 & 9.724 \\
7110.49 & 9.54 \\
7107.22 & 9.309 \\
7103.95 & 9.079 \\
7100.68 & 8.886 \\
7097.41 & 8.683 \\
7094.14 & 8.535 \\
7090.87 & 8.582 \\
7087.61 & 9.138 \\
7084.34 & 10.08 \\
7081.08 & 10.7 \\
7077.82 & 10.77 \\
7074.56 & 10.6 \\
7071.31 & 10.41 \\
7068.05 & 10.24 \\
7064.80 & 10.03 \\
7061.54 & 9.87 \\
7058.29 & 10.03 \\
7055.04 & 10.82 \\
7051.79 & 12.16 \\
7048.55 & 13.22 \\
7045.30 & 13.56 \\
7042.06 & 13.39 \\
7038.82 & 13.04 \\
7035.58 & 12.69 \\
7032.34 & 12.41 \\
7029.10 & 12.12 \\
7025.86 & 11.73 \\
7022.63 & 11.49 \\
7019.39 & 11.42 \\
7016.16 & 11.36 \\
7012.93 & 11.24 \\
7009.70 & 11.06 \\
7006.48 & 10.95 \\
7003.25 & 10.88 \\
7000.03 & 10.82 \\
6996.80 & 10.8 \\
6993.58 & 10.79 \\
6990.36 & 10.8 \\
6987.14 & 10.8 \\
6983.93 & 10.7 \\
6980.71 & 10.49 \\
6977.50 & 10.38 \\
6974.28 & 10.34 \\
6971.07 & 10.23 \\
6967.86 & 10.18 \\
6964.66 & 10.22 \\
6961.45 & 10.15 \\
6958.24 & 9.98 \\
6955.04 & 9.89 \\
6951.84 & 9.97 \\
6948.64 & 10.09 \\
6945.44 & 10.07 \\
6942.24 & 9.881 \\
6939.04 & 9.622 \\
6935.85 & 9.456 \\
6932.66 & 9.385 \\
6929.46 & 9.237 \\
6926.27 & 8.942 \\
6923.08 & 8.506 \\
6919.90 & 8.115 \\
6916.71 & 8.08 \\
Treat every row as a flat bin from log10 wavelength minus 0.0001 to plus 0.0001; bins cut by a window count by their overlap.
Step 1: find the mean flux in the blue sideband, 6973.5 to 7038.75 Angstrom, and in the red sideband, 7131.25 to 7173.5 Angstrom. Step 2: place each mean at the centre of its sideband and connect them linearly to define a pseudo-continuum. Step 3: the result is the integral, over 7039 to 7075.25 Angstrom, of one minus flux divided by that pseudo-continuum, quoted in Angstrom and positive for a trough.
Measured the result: -4.5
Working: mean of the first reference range 11.2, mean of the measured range 11.4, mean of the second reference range 8.07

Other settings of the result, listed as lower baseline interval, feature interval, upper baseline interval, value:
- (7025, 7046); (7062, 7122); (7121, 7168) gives 3.4 Angstrom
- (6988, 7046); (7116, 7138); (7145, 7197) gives 3.3 Angstrom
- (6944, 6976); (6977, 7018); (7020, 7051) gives 1.7 Angstrom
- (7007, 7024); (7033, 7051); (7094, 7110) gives -4.3 Angstrom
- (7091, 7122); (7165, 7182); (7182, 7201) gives 1.2 Angstrom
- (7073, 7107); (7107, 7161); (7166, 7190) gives 5.6 Angstrom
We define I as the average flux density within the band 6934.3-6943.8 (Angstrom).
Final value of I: 9.65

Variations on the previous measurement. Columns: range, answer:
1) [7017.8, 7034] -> 11.8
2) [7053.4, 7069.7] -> 10.2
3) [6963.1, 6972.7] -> 10.2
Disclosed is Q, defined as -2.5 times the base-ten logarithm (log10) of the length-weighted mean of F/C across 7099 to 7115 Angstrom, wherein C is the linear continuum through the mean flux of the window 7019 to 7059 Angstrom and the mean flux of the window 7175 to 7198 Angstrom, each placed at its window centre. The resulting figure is 0.18 mag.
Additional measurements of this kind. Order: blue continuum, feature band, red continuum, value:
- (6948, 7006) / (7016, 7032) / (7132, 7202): -0.173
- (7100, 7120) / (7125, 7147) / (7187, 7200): 0.256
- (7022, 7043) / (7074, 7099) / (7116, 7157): 0.066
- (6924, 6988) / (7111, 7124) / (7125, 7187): -0.118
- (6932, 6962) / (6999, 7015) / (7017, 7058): 0.041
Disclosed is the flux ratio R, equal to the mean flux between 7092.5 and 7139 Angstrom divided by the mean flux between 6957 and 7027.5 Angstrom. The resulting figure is 0.81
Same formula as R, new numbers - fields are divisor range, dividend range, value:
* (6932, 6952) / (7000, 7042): 1.20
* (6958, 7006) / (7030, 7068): 1.13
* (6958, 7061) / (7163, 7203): 0.82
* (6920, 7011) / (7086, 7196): 0.86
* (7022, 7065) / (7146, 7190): 0.73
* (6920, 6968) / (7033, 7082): 1.19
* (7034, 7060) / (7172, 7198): 0.76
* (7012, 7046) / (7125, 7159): 0.64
